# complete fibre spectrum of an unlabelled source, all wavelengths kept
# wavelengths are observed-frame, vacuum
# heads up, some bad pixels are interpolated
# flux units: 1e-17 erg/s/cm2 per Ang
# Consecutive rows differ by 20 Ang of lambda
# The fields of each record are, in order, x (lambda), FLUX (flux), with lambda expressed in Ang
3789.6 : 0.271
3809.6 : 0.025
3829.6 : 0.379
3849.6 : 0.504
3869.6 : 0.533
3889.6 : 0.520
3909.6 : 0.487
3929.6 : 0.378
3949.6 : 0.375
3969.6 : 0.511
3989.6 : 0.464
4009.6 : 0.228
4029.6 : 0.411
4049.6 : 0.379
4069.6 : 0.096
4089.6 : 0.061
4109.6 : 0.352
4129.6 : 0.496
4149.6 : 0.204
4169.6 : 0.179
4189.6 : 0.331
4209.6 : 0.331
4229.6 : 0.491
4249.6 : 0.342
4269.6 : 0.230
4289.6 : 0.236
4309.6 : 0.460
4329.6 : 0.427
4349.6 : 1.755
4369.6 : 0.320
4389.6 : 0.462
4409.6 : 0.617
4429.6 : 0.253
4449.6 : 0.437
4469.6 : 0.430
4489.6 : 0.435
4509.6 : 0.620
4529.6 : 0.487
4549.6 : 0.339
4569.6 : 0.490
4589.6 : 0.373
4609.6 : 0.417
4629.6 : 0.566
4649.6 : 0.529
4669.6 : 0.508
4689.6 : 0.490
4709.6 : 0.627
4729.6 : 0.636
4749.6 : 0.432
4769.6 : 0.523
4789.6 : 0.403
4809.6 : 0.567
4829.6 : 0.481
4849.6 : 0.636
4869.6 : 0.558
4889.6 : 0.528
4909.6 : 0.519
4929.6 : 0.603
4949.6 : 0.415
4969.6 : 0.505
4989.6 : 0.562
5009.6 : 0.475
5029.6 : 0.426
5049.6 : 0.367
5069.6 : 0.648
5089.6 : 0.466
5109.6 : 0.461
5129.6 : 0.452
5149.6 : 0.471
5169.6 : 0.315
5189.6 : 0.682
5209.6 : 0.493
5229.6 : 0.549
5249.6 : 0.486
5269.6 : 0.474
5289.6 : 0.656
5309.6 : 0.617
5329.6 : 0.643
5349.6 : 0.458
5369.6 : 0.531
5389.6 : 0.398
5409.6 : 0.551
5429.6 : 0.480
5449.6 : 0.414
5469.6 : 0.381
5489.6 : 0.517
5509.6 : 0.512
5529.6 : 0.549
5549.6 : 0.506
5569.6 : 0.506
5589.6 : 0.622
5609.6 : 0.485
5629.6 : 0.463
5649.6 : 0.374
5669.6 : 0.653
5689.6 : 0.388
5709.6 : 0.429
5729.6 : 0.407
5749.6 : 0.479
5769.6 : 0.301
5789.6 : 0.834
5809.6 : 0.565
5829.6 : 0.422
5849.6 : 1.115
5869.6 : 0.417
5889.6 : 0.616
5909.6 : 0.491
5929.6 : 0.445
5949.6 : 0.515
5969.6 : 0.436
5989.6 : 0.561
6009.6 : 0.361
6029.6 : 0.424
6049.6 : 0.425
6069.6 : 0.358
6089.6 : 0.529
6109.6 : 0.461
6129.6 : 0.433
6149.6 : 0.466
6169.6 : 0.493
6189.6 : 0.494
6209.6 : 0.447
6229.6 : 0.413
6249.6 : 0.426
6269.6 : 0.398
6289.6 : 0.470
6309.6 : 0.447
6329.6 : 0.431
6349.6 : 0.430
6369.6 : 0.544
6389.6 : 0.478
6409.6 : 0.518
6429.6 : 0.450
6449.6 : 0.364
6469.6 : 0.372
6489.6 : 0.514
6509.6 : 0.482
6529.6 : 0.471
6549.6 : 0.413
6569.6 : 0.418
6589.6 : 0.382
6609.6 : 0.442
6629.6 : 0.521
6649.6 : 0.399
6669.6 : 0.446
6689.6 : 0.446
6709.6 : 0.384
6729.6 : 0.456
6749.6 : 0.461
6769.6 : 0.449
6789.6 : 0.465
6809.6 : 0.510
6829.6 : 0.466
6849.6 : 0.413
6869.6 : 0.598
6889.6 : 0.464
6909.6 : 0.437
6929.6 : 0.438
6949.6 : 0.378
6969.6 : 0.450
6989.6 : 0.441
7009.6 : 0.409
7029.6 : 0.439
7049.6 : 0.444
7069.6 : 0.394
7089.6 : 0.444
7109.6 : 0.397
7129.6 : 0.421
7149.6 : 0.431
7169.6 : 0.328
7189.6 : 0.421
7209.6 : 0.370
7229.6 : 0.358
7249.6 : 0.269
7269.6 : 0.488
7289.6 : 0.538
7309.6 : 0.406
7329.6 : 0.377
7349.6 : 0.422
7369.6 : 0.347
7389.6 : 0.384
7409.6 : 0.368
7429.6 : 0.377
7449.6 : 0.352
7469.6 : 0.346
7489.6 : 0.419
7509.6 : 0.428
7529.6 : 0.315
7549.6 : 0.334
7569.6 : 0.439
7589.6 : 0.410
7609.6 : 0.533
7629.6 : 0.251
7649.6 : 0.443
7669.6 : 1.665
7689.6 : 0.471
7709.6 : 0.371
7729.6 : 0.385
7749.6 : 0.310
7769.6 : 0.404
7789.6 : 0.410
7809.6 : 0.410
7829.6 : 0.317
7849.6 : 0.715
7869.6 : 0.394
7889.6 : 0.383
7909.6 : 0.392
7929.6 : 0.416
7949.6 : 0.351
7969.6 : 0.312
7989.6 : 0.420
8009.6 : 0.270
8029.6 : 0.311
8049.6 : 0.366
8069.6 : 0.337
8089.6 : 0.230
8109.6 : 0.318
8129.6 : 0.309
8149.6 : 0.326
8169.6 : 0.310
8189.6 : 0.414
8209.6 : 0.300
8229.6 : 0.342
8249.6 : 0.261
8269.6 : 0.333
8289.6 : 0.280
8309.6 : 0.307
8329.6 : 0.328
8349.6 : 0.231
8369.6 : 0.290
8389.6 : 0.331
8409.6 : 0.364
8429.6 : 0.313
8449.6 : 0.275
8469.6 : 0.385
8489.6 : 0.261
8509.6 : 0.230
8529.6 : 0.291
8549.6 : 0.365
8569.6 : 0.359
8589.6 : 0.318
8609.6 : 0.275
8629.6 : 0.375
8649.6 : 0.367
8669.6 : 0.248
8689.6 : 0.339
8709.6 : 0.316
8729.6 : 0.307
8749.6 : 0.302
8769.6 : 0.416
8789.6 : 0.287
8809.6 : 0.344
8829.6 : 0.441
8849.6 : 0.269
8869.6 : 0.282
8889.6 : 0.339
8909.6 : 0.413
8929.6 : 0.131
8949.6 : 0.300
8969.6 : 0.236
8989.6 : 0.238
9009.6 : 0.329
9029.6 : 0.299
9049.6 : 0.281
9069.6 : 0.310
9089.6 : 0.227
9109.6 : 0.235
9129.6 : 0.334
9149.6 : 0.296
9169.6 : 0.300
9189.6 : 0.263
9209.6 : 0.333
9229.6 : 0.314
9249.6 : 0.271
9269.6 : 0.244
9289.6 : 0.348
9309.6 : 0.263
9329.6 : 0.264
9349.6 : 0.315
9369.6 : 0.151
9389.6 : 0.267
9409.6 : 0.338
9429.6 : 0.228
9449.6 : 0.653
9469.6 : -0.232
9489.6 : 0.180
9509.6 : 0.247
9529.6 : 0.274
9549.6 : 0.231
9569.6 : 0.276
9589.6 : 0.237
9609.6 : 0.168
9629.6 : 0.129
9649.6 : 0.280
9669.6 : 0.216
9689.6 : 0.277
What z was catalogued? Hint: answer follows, 0.17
